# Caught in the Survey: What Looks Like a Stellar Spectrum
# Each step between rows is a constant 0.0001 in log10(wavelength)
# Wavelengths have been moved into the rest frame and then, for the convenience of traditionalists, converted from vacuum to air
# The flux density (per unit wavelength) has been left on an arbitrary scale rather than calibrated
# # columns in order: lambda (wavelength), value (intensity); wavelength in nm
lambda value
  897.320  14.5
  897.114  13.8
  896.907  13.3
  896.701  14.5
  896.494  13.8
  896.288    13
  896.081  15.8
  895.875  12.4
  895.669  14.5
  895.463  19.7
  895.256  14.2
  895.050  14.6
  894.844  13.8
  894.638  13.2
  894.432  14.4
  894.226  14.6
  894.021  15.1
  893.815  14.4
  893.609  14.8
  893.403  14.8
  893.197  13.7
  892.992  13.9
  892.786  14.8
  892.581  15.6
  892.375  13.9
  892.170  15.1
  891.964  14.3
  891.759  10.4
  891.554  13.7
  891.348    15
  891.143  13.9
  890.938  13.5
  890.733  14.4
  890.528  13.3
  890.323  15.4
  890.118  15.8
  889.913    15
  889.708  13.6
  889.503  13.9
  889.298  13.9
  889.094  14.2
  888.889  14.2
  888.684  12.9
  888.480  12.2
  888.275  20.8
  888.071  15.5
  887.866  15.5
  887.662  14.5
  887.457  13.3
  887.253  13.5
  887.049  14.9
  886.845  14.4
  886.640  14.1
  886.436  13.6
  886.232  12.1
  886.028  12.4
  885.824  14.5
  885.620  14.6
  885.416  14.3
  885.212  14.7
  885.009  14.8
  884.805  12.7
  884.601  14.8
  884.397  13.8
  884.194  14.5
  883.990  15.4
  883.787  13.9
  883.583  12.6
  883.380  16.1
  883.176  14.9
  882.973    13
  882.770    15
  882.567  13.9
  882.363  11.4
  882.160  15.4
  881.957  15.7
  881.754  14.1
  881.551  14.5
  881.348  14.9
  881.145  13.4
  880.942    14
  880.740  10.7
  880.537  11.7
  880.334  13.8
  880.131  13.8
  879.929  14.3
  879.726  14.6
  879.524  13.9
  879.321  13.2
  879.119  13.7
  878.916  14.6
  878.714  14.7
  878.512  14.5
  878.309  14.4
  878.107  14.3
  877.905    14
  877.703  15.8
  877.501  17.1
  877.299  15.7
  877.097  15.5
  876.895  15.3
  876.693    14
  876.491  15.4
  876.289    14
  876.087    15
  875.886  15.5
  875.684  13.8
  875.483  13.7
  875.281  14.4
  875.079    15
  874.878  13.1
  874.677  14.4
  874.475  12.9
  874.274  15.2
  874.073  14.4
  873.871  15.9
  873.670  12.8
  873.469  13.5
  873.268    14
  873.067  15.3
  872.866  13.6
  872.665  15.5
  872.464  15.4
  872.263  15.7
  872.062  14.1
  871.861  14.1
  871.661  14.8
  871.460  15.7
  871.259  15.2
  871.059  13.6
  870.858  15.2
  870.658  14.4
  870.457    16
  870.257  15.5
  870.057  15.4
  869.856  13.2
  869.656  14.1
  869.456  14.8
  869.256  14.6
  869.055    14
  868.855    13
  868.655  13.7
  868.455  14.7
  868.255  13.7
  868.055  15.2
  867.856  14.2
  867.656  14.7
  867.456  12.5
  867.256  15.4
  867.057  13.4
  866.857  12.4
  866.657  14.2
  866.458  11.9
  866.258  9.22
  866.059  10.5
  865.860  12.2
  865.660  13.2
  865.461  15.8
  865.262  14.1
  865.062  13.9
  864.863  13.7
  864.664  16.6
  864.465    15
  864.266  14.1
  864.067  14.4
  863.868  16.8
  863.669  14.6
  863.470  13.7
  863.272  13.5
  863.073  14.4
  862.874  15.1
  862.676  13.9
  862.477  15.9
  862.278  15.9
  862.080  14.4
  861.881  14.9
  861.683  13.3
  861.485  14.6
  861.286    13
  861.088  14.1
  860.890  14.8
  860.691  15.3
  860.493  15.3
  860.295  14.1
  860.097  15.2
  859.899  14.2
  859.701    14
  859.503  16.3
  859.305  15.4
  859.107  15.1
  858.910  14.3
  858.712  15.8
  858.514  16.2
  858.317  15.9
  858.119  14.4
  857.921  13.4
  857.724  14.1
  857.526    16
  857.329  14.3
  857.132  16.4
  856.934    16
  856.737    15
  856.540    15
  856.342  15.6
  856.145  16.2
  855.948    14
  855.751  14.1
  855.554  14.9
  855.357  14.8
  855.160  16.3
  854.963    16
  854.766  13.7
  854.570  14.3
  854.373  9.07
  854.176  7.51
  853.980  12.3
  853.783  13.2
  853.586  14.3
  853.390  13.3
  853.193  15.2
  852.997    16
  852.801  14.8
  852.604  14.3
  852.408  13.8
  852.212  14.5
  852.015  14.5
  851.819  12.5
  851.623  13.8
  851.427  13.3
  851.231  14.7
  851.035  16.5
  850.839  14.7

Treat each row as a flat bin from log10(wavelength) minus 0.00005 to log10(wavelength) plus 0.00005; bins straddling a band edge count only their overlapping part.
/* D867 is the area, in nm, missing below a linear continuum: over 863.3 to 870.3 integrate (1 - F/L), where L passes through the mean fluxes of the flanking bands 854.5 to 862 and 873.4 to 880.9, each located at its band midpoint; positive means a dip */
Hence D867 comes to 0.33 nm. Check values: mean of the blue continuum 14.9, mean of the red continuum 14.3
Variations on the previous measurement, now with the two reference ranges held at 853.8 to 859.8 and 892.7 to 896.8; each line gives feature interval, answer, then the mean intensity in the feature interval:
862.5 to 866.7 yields 0.19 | 13.9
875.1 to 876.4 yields 0.01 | 14.4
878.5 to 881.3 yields 0.17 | 13.6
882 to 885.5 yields 0.07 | 14.2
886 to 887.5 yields 0.09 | 13.6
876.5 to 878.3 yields -0.08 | 15.2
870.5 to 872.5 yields -0.04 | 14.8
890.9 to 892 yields 0.08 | 13.4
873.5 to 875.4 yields 0.04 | 14.2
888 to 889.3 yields -0.03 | 14.9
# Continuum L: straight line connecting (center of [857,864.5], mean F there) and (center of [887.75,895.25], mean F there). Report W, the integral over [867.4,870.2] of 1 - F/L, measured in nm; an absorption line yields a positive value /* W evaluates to 0.10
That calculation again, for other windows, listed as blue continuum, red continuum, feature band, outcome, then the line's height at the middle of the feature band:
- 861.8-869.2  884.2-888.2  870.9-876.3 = -0.16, 14.1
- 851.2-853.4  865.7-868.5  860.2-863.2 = -0.23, 13.5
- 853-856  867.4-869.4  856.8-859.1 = -0.24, 13.7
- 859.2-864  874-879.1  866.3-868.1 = 0.14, 14.7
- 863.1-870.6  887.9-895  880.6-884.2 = 0.05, 14.2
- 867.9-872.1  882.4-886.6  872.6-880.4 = -0.09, 14.3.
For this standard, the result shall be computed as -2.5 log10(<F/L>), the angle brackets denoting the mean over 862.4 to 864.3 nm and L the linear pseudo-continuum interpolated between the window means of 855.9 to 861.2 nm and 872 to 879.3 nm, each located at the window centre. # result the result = 0.021 mag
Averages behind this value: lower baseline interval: 15.1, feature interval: 14.6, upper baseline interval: 14.6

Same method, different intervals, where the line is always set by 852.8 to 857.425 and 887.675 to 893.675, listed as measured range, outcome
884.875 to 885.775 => -0.01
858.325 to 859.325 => -0.08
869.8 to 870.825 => -0.05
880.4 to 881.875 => 0.08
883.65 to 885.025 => 0.01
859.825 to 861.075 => -0.04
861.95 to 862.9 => -0.06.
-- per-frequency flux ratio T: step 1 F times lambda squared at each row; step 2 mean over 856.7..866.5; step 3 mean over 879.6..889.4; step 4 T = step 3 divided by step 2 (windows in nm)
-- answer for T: 1.03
